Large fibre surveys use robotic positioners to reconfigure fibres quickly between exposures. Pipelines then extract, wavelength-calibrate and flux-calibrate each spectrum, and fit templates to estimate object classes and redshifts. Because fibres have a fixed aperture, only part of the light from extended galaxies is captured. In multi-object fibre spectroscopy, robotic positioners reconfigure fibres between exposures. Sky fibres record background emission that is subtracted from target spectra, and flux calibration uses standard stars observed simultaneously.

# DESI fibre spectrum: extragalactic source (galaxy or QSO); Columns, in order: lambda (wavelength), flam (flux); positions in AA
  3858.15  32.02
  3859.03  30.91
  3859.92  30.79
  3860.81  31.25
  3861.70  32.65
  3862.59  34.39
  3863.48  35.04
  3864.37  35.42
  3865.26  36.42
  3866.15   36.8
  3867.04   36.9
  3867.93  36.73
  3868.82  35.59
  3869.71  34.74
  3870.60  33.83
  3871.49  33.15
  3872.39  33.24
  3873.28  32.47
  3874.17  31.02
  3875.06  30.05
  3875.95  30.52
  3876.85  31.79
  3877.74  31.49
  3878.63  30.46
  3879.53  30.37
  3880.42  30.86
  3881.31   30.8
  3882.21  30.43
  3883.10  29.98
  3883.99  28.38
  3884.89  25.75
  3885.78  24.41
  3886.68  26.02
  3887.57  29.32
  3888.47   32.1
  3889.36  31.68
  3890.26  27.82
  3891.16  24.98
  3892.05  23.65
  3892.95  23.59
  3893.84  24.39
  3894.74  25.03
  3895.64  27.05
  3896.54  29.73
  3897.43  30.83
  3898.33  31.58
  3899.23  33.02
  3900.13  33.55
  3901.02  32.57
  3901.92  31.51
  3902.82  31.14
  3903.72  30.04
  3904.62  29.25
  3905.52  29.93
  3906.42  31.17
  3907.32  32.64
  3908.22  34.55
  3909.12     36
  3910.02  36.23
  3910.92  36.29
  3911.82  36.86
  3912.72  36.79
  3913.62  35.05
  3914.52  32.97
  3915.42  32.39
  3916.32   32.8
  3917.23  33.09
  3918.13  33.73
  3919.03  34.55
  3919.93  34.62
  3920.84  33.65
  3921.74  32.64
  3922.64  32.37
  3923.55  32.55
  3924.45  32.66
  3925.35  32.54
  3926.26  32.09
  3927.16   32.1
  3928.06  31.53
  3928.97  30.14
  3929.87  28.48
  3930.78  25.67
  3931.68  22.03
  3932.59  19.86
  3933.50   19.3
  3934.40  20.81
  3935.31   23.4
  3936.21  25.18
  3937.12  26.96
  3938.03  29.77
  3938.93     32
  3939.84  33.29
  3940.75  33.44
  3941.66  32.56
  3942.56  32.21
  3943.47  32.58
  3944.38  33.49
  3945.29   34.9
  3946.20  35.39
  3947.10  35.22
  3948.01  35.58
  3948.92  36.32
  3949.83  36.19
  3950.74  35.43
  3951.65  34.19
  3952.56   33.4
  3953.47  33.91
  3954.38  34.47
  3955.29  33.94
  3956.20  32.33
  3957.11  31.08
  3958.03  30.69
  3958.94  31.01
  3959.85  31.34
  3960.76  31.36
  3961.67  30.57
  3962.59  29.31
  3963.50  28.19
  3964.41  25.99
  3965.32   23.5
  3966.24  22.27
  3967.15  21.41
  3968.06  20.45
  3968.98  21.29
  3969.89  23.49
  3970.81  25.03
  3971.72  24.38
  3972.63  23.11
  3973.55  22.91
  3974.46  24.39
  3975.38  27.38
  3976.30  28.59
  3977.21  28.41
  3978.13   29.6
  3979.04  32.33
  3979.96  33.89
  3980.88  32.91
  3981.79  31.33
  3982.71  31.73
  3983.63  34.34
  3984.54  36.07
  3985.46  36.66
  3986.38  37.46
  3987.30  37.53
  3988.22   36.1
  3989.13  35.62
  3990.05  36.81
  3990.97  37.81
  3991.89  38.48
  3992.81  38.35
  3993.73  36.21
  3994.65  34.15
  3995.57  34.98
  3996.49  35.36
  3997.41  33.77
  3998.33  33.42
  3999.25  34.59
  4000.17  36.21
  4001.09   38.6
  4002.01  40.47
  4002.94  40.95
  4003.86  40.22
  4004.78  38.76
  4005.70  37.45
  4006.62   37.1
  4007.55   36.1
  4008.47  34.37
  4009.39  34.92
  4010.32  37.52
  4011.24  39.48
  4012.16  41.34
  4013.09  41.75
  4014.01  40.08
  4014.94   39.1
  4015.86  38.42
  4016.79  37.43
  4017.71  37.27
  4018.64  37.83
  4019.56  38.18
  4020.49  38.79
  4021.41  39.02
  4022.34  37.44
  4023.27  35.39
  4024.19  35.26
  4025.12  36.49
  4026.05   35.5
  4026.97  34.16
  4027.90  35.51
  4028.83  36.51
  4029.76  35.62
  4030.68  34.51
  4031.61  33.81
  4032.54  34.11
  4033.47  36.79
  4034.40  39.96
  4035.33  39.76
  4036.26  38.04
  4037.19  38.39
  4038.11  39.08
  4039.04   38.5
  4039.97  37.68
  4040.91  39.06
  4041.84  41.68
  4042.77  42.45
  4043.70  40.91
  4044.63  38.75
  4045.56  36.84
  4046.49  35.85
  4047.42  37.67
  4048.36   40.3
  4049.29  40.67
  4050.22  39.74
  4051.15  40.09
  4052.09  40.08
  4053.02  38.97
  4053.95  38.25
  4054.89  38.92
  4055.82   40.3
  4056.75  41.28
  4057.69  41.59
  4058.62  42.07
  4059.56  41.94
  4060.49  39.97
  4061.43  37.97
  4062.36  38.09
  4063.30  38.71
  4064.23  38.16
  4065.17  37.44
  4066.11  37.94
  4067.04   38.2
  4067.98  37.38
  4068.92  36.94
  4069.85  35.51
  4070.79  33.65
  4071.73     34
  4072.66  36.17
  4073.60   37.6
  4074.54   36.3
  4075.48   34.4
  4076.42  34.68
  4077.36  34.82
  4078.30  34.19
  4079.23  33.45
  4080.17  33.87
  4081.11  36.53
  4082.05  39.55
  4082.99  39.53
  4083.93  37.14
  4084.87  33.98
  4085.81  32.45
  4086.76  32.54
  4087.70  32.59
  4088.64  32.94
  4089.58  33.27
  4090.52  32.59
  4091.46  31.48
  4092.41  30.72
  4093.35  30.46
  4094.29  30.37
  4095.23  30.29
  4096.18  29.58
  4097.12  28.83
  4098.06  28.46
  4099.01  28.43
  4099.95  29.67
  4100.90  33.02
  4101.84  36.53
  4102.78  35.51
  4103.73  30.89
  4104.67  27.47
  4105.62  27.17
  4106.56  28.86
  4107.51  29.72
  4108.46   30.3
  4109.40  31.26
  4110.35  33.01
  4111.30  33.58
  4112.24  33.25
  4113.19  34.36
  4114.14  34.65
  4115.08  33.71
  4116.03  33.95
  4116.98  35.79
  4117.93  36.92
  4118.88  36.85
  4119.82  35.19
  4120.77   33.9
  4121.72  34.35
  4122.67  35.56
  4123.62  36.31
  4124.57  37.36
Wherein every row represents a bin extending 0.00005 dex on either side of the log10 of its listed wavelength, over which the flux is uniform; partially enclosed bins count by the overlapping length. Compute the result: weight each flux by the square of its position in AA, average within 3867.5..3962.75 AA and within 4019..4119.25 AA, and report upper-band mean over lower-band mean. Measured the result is 1.2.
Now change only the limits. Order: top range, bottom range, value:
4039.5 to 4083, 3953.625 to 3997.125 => 1.29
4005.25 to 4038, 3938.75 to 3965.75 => 1.19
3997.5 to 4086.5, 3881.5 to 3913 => 1.34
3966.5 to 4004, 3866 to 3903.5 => 1.12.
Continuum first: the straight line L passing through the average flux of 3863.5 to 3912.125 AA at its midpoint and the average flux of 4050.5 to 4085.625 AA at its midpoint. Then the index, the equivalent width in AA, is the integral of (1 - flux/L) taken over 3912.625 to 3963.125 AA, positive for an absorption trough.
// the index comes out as 2.2 AA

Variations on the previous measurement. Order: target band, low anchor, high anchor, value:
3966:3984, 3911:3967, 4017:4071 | 3.5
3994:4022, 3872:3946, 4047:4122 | -3.8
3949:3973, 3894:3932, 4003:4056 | 3.8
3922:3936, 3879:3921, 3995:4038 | 2.0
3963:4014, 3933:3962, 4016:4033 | 2.0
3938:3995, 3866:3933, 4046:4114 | 1.9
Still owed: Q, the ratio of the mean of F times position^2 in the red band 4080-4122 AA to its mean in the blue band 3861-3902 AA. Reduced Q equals 1.18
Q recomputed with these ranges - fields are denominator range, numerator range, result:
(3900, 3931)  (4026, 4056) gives 1.24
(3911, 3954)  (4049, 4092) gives 1.25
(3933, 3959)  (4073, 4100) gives 1.12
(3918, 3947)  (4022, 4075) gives 1.33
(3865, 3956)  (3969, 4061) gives 1.22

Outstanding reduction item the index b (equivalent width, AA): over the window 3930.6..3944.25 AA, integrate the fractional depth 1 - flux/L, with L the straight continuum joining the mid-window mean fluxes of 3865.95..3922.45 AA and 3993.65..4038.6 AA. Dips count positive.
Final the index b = 2.47 AA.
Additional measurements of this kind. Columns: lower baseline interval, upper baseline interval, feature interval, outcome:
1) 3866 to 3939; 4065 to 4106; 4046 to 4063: -3.4 AA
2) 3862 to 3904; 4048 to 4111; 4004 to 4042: -4.1 AA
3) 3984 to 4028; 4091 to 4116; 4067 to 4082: -1.1 AA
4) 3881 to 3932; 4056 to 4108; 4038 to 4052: -2.3 AA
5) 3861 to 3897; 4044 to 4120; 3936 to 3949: -0.2 AA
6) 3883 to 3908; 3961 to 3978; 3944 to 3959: -4.5 AA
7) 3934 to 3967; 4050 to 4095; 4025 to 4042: -1.2 AA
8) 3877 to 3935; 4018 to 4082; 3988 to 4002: -0.5 AA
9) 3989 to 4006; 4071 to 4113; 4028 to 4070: -4.7 AA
